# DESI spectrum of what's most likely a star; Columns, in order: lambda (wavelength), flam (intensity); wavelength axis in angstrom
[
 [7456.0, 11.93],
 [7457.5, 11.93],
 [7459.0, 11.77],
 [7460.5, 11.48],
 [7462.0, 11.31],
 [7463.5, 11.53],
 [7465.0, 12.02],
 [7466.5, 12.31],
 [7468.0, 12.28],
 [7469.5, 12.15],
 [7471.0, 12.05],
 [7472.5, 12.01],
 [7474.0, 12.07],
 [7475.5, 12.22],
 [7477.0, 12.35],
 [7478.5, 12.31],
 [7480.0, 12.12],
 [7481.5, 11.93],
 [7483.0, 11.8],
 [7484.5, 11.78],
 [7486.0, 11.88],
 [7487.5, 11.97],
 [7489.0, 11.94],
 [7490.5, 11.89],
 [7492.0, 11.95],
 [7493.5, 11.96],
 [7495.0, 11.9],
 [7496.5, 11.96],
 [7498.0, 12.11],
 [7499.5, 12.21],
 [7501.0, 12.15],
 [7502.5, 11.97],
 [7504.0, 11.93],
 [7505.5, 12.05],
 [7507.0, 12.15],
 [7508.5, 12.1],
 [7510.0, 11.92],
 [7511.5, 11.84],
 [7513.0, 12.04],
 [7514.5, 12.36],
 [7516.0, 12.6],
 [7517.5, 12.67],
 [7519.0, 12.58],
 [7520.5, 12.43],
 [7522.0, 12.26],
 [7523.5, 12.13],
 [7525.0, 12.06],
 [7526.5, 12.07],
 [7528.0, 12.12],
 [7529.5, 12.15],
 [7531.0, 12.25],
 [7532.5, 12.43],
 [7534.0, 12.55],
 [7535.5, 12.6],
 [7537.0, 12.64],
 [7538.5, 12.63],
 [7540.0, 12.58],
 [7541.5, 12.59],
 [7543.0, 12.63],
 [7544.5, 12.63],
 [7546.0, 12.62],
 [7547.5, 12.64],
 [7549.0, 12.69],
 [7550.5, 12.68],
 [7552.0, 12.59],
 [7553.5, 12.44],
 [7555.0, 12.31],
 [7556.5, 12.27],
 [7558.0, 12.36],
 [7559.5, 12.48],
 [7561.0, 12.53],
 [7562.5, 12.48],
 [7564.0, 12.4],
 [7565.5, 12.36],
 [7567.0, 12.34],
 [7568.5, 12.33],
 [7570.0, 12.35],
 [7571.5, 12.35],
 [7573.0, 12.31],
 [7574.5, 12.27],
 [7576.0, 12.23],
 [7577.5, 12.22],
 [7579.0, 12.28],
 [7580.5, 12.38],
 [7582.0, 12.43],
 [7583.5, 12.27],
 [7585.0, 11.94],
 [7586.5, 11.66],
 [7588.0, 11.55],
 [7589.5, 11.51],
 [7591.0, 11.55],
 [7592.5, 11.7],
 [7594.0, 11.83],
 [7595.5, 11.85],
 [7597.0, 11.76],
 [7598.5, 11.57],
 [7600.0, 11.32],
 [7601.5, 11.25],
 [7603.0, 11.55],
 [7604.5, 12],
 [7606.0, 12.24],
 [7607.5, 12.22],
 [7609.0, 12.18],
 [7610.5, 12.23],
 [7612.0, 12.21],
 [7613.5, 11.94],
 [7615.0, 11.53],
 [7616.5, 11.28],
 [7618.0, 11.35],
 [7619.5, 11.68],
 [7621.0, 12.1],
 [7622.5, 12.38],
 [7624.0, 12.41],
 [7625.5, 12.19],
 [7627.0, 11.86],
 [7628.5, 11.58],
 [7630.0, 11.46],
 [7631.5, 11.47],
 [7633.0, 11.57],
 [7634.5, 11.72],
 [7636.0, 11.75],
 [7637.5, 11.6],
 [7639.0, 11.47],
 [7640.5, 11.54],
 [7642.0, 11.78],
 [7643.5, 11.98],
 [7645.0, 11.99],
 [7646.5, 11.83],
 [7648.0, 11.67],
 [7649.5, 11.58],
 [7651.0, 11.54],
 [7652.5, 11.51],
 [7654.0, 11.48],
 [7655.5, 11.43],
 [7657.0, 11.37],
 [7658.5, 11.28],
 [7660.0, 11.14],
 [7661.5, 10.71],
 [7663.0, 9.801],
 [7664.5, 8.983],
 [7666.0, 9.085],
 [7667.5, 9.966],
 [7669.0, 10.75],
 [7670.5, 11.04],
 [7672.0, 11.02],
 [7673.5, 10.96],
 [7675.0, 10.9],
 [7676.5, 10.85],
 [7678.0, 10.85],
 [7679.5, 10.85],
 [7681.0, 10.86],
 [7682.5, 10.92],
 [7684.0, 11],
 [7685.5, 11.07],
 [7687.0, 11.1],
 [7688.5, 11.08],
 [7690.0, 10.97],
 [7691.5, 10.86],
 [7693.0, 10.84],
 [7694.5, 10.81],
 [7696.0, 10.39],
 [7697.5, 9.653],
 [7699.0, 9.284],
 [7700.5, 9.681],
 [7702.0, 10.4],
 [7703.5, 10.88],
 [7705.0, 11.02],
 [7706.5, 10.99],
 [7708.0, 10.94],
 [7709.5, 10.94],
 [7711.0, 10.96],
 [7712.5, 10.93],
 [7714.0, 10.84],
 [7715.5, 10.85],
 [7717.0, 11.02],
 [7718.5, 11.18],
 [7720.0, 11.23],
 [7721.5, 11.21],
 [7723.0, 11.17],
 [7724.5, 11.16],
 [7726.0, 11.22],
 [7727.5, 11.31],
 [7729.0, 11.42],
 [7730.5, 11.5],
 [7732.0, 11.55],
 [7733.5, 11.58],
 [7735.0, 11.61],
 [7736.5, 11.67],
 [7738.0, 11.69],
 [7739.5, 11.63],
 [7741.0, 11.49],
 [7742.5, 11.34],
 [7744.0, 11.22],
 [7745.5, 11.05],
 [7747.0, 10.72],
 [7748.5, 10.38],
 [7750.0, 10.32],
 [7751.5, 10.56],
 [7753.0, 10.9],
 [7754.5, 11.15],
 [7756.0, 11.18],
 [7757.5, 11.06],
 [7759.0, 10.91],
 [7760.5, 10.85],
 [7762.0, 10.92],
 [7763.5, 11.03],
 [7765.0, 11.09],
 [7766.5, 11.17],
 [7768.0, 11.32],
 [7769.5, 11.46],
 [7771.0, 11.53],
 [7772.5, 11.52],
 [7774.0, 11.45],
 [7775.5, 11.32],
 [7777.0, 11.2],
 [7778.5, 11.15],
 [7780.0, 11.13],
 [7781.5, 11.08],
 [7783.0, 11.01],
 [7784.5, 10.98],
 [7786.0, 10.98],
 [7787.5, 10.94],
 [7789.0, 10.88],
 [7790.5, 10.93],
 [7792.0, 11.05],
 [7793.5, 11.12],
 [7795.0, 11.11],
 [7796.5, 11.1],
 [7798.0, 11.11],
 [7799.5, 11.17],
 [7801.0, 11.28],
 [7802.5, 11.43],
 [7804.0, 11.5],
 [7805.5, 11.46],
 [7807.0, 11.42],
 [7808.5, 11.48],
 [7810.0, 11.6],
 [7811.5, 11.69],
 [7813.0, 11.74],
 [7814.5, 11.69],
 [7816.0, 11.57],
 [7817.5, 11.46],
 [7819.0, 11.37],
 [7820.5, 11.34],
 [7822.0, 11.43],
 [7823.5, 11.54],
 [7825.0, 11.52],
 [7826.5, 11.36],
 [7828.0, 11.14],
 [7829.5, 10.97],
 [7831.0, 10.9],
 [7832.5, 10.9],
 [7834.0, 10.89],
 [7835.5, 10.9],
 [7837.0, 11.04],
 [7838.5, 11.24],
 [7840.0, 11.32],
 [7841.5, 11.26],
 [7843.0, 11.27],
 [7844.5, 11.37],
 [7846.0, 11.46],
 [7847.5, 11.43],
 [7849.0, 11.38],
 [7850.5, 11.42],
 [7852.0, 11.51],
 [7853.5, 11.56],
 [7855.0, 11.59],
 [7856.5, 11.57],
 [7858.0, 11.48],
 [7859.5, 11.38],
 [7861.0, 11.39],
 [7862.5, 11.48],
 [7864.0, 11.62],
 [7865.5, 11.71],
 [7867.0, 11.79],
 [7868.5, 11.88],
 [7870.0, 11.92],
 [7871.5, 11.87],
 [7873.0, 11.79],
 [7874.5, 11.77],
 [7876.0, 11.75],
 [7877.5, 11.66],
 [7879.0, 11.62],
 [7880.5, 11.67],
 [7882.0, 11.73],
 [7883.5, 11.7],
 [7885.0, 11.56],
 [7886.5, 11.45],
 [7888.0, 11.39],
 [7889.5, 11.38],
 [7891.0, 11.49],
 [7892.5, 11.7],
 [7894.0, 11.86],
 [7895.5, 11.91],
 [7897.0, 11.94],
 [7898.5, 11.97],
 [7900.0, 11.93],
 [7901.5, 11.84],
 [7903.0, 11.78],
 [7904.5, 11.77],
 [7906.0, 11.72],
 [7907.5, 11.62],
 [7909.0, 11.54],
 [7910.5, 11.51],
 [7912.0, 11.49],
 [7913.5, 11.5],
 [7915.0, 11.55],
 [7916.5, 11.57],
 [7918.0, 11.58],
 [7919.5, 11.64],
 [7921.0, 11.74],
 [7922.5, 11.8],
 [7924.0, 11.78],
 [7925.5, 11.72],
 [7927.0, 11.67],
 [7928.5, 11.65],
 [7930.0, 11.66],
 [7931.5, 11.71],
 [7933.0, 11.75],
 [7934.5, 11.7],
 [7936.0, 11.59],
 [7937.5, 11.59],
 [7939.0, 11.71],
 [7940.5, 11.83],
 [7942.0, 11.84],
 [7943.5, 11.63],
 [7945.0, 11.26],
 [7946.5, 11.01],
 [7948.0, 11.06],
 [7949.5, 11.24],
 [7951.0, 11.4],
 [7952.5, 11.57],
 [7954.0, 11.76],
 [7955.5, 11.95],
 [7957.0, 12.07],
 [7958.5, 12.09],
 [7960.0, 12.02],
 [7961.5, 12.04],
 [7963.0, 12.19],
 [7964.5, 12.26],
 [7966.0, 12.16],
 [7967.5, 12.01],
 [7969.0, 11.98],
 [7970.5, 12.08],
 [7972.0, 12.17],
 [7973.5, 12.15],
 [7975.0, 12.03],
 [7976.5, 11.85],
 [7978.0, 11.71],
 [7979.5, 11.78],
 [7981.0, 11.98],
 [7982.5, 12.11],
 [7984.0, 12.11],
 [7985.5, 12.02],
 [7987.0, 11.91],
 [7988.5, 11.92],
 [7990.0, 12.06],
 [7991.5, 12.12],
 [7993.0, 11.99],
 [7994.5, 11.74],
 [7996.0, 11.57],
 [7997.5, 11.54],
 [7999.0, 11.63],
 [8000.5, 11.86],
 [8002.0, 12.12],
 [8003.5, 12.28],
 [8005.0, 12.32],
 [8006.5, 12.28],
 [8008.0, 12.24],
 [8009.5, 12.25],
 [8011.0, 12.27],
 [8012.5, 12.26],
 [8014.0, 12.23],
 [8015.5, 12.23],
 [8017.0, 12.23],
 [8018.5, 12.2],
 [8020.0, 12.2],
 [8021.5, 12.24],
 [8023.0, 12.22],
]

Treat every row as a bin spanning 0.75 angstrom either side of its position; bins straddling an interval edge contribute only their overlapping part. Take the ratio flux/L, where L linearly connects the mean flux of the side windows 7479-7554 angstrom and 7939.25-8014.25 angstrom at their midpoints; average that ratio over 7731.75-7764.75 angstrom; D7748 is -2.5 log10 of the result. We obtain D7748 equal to 0.09 mag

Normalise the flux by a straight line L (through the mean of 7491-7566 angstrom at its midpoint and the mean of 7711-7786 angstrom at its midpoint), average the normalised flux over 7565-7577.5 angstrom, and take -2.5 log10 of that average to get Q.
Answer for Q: -0.02 mag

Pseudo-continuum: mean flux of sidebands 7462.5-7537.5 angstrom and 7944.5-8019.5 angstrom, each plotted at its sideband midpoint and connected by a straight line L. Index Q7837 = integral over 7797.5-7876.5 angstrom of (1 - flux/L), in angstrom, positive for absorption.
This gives 3.74 angstrom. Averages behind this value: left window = 12.1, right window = 11.9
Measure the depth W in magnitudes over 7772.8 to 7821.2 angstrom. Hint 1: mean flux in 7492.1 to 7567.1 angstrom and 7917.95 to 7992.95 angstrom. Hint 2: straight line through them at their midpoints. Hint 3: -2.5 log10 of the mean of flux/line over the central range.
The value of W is 0.07 mag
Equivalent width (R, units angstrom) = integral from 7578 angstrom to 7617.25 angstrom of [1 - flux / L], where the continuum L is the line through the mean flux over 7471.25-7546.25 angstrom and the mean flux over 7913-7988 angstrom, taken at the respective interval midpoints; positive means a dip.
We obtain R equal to 0.83 angstrom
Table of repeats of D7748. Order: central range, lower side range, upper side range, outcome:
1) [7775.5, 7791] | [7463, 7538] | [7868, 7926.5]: 0.07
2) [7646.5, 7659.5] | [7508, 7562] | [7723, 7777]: 0.02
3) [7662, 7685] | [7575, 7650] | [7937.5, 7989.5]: 0.13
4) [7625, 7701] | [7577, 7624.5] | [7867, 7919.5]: 0.08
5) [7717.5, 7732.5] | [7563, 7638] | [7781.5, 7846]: 0.02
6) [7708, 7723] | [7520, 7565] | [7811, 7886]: 0.08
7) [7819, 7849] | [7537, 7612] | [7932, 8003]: 0.07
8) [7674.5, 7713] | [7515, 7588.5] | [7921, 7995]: 0.14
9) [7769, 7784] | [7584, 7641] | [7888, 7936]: 0.04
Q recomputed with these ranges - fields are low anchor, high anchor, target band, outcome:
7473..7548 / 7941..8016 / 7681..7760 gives 0.10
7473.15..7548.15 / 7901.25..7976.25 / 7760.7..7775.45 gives 0.06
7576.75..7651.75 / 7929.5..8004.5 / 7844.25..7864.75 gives 0.03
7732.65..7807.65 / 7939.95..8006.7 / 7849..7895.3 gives -0.01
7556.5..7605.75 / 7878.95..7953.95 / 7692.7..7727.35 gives 0.11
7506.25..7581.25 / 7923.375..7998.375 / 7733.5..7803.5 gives 0.09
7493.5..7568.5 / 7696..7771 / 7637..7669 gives 0.04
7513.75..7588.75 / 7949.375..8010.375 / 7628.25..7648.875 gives 0.06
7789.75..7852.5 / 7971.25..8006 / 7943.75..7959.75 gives 0.02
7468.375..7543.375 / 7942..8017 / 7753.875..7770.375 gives 0.09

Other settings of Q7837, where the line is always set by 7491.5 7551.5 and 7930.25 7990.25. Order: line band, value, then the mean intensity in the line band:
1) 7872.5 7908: 0.6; 11.7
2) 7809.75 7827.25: 0.7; 11.5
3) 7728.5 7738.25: 0.4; 11.6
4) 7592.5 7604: 0.6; 11.6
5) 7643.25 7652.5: 0.3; 11.7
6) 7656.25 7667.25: 1.7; 10.3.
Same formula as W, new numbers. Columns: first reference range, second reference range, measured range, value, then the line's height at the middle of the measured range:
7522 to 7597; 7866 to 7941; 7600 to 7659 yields 0.04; 12.2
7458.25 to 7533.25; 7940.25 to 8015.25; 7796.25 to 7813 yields 0.05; 12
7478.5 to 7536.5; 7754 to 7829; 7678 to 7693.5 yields 0.06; 11.6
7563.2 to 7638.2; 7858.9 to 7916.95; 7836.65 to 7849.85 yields 0.04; 11.7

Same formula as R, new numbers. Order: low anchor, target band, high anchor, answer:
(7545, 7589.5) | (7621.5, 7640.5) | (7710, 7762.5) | 0.15 angstrom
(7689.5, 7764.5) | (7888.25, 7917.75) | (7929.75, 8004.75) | -0.19 angstrom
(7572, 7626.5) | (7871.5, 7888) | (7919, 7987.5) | 0.23 angstrom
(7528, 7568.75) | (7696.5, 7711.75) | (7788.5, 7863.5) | 1.75 angstrom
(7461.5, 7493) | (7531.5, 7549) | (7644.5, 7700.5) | -1.46 angstrom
